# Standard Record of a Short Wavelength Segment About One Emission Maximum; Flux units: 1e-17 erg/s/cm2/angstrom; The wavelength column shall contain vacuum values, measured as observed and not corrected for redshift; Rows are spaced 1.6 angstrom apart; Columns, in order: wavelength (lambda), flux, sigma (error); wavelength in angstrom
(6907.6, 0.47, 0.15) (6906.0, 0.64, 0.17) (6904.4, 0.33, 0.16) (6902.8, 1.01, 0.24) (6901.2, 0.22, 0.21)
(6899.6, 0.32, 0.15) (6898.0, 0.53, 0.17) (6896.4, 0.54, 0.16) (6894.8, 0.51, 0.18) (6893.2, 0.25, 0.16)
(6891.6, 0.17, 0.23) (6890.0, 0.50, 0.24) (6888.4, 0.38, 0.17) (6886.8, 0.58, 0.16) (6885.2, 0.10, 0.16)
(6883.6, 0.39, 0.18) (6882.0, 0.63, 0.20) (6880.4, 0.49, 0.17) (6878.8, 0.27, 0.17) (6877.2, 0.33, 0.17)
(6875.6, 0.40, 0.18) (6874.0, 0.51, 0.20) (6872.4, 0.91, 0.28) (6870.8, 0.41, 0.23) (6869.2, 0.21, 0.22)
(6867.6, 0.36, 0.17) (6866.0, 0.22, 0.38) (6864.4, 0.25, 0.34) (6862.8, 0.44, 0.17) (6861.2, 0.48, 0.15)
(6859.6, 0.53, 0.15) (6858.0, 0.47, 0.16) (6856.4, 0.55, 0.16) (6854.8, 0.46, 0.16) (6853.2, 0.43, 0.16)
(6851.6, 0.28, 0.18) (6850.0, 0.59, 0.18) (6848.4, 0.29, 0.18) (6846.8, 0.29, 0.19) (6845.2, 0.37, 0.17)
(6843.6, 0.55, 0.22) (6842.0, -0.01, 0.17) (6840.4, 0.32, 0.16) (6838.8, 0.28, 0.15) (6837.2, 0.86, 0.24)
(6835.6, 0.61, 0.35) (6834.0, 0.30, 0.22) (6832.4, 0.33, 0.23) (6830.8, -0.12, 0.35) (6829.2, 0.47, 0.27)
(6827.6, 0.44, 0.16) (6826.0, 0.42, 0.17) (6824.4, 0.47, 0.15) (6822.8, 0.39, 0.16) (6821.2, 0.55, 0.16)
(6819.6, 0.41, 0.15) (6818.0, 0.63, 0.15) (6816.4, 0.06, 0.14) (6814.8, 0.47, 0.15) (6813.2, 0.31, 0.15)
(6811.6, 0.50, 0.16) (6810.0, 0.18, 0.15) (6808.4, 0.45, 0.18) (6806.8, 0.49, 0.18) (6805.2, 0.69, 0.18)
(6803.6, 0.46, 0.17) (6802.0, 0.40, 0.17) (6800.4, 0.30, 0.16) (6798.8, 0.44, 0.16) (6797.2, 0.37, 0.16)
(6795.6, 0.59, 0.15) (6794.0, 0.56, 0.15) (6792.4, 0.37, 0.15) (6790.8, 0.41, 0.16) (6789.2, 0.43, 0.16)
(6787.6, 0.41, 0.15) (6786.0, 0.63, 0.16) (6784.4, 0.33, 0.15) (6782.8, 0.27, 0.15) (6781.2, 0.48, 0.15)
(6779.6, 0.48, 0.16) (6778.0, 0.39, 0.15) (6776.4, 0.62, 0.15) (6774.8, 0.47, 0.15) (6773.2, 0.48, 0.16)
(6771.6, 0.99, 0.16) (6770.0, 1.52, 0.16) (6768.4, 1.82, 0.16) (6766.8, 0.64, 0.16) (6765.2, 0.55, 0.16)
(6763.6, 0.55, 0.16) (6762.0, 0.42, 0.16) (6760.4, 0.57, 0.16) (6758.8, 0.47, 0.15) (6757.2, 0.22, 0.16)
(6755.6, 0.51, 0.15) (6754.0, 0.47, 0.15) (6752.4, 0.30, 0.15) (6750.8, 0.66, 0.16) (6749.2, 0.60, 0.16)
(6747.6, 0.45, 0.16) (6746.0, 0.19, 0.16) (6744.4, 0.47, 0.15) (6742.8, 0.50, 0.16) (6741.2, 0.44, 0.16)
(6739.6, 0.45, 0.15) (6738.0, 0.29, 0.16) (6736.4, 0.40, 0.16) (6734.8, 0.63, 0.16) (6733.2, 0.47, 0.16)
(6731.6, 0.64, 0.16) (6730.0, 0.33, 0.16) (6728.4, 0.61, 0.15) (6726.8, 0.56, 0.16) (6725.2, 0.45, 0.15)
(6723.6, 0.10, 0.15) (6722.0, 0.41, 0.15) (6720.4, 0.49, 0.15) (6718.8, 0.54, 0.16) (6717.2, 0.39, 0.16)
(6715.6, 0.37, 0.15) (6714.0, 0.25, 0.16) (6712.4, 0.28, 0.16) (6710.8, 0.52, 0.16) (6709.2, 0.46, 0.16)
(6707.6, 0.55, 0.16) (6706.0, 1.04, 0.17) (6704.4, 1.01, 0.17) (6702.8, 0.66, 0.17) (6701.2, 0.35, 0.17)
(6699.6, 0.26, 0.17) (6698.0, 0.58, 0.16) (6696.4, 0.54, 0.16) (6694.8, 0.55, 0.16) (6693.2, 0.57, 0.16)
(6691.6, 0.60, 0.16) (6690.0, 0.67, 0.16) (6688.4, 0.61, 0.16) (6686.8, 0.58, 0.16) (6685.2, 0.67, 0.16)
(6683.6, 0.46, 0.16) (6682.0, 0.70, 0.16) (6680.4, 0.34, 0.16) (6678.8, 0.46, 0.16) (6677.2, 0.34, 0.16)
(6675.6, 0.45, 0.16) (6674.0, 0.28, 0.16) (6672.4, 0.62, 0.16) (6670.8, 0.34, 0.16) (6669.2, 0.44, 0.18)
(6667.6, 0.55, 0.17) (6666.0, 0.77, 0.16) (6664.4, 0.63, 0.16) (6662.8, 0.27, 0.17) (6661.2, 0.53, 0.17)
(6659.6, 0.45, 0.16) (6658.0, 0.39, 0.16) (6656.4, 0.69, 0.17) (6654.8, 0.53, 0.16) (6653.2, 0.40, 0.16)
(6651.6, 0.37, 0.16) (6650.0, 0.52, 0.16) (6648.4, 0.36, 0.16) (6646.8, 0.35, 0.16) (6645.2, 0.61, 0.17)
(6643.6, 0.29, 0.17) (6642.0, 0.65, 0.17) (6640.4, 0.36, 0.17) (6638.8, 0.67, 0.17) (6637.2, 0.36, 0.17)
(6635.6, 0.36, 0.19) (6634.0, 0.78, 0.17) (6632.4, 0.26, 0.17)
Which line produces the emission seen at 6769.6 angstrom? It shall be [O III] 5007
